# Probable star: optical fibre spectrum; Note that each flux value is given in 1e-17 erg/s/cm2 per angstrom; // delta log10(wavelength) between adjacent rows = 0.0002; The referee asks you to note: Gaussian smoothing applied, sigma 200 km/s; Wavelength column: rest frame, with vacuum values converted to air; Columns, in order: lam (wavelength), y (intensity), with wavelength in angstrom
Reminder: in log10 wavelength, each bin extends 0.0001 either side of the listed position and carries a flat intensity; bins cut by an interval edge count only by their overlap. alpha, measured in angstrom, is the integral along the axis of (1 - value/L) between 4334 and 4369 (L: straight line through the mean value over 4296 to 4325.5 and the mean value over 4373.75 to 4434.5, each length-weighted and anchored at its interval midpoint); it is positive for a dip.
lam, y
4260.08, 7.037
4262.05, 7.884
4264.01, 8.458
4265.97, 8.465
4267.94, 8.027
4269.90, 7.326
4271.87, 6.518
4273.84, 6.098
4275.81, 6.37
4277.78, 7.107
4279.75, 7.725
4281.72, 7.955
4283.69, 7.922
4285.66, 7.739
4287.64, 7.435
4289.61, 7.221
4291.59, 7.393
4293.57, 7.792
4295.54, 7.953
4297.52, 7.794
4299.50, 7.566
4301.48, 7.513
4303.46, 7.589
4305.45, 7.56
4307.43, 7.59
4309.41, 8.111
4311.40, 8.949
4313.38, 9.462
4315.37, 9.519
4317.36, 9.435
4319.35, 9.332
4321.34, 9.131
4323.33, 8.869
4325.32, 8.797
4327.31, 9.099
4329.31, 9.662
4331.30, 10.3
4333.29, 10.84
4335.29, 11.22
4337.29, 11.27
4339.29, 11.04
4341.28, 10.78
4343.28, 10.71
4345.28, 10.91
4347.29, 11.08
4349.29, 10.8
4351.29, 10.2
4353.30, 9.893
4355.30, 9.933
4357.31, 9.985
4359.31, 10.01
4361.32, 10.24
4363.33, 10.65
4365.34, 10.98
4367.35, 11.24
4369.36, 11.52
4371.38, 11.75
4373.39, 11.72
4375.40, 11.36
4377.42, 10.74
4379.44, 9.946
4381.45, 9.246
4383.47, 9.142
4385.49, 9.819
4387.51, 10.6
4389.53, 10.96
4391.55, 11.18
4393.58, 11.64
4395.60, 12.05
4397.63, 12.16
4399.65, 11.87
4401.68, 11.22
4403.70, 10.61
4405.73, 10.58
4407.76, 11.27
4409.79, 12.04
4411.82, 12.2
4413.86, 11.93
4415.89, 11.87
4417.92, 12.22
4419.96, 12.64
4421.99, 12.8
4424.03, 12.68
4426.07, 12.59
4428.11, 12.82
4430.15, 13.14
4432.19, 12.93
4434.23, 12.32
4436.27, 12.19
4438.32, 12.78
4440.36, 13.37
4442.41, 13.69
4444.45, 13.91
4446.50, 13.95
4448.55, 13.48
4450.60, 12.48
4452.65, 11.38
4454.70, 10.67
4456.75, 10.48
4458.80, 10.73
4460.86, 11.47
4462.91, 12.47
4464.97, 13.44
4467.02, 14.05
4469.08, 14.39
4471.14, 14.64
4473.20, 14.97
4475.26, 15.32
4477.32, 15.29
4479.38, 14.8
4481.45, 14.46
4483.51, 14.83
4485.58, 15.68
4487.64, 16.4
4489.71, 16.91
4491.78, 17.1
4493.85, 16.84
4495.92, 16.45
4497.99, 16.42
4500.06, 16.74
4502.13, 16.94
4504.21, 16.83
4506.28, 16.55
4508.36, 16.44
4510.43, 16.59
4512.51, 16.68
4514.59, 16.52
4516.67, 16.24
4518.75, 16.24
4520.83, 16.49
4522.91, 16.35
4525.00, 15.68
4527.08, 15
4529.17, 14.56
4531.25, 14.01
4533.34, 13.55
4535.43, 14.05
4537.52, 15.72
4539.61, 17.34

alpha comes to -3.1 angstrom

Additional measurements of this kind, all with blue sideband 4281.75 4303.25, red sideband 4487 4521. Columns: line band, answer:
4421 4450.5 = 1.5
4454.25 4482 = 3.1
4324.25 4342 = -1.8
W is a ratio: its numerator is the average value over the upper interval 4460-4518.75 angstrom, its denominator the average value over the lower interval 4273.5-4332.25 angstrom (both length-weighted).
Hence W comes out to 1.90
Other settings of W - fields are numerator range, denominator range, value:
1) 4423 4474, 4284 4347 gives 1.43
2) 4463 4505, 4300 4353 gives 1.62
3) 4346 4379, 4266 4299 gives 1.45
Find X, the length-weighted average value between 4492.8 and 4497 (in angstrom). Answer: 16.6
